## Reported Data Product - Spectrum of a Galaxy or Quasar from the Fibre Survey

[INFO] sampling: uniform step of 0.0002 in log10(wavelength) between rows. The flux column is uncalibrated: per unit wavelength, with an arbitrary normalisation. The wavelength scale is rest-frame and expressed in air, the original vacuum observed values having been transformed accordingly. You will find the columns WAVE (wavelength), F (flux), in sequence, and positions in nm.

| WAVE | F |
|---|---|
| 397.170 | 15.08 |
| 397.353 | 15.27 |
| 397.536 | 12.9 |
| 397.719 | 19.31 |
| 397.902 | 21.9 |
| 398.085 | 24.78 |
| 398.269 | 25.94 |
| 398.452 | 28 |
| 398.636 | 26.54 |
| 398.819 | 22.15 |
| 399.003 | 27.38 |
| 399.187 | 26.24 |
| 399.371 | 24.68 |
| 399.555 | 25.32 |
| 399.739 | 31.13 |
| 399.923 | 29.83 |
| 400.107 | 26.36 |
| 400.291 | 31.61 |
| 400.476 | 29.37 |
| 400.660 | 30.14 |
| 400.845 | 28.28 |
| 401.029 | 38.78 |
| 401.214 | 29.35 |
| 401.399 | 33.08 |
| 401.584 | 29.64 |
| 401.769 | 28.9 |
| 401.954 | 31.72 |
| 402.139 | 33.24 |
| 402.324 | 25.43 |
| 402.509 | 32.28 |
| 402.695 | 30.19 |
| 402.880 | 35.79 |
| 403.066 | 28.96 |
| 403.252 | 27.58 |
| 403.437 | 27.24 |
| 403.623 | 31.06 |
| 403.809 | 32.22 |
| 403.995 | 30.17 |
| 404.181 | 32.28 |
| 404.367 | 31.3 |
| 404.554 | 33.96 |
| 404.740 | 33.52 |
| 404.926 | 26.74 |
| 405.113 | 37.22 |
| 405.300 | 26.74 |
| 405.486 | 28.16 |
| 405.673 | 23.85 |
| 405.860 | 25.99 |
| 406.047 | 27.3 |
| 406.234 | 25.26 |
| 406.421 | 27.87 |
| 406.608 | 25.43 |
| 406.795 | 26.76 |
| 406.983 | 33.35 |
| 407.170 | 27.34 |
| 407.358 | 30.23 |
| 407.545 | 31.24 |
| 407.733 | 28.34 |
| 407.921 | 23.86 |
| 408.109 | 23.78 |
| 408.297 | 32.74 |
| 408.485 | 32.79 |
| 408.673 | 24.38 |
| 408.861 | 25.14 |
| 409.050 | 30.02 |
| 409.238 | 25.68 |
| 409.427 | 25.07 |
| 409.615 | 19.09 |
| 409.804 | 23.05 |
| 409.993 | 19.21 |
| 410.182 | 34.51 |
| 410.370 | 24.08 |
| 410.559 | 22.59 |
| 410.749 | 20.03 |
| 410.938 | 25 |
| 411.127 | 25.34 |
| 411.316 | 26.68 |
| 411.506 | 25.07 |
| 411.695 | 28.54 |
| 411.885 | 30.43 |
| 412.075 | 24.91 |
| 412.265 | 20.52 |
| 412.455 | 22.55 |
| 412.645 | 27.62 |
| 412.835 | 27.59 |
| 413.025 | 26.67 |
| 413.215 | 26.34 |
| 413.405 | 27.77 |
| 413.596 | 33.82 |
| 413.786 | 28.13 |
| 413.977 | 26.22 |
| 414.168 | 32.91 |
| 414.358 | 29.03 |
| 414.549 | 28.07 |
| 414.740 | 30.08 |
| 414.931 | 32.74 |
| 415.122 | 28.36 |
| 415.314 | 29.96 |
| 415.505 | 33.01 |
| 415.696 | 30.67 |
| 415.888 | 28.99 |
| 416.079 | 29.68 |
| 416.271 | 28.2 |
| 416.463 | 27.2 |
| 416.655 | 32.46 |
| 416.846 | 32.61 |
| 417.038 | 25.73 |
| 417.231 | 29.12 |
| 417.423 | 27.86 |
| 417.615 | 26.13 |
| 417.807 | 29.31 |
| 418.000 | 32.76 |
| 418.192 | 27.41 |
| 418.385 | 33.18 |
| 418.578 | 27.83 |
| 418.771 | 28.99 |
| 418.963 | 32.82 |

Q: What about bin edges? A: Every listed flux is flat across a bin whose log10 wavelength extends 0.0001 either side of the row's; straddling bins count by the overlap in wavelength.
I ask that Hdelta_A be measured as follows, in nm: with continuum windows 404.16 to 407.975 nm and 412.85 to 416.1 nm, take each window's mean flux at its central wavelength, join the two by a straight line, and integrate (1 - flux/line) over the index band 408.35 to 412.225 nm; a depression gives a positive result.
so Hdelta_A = 0.48 nm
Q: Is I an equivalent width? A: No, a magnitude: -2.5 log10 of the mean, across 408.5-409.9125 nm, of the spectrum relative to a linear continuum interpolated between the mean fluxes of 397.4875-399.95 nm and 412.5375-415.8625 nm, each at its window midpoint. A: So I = 0.12 mag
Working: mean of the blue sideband 24.8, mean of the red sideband 29.3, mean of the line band 25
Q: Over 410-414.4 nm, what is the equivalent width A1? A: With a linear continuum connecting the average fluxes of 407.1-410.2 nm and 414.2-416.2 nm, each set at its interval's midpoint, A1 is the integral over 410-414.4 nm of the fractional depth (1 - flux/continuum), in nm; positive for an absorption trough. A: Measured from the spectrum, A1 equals 0.30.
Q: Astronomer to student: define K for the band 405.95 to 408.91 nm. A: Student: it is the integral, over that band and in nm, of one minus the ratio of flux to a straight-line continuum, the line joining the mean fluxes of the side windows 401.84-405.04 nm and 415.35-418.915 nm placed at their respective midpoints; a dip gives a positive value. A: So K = 0.25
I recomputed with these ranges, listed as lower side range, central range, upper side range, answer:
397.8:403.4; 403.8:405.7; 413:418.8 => -0.06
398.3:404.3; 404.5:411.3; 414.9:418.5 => 0.10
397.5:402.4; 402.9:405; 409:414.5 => -0.13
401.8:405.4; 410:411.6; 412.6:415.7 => 0.19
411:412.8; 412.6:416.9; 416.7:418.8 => -0.08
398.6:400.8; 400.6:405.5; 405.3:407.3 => -0.13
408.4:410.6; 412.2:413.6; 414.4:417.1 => 0.07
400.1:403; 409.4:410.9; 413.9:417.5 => 0.27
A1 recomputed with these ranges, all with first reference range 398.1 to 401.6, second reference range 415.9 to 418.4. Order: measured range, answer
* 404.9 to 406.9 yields 0.092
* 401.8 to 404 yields -0.140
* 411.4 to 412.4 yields 0.112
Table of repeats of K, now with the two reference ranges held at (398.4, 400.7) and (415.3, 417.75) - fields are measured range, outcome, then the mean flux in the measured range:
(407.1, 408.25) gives 0.03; 27.7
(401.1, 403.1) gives -0.22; 30.9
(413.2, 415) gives -0.03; 29.6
